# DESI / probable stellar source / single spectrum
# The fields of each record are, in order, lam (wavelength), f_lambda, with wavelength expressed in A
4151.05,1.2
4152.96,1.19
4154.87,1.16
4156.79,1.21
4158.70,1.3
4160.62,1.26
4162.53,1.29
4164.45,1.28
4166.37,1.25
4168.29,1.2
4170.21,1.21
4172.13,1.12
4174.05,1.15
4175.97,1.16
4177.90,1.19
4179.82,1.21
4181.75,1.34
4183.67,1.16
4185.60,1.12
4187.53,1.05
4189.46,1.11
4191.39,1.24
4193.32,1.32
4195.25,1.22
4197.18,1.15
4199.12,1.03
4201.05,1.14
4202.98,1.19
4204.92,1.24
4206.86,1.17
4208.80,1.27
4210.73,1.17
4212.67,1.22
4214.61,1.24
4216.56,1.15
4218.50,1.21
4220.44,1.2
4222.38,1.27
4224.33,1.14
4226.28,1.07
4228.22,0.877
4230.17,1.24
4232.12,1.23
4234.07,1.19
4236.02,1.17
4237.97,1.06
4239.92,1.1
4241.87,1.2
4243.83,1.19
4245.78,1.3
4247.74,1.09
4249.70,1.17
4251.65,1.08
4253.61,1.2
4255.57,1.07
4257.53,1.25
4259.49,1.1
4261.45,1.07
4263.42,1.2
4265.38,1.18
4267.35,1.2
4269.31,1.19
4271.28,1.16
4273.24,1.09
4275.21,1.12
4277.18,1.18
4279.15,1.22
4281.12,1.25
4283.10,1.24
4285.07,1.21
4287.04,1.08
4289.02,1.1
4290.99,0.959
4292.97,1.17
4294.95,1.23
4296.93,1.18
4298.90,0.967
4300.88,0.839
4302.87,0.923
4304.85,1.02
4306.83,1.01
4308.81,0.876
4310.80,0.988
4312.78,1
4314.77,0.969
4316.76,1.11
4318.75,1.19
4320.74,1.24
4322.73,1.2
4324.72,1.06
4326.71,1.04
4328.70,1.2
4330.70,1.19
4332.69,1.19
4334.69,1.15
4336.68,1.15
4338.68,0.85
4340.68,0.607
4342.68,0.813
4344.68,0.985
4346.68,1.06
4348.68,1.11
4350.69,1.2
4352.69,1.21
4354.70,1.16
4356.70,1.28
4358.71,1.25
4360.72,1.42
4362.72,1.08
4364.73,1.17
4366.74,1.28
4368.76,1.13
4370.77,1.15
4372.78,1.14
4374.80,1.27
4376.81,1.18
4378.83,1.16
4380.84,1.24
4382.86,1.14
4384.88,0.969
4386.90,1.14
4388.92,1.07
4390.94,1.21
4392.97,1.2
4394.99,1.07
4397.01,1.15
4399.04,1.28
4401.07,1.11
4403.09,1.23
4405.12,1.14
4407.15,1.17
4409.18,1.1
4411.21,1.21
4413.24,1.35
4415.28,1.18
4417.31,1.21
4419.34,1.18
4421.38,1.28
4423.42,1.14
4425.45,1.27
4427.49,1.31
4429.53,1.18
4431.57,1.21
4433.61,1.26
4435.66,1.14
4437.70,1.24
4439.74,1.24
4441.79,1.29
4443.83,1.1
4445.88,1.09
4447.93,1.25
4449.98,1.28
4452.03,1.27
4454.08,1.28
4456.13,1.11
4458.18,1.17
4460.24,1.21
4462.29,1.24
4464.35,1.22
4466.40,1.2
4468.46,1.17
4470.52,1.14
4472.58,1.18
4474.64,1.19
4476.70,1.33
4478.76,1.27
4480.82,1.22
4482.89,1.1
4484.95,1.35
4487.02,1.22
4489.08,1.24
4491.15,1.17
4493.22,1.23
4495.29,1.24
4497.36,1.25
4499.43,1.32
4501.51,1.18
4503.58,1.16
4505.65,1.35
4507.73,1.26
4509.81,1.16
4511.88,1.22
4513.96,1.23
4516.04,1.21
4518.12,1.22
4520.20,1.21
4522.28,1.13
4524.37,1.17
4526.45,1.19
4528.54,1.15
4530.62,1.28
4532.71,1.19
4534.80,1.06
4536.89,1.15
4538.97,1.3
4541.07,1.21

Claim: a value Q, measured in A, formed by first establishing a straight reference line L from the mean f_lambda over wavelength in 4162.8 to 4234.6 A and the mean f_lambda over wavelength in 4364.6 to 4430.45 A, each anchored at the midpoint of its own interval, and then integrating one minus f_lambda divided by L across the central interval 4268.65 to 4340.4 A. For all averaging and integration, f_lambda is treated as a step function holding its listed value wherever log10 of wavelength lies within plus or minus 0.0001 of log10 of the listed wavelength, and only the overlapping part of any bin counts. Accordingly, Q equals 5.4 A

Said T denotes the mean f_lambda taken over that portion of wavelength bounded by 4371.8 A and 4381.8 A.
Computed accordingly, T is 1.2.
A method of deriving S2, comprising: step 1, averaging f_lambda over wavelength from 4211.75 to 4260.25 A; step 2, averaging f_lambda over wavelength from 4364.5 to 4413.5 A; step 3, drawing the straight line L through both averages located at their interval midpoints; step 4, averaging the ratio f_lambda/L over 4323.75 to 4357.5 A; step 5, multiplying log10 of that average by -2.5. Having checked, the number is 0.09 mag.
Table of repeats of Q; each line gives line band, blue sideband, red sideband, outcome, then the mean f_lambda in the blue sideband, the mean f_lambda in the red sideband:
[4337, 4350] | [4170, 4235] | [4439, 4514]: 3.0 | 1.18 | 1.22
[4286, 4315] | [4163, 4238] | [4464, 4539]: 4.1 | 1.18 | 1.21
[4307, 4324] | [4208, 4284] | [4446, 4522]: 1.7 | 1.17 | 1.22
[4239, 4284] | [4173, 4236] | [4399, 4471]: 0.6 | 1.18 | 1.21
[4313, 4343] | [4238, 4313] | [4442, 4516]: 2.0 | 1.12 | 1.22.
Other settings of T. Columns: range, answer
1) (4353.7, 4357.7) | 1.22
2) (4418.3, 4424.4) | 1.2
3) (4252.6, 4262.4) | 1.14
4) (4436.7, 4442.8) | 1.26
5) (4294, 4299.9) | 1.13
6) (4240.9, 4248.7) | 1.19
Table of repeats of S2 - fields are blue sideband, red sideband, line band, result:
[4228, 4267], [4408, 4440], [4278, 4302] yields 0.05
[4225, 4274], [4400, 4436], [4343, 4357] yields 0.06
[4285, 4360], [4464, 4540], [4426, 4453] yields -0.05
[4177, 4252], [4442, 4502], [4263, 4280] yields 0.01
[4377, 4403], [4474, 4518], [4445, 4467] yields -0.01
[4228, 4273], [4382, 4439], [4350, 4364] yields -0.05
